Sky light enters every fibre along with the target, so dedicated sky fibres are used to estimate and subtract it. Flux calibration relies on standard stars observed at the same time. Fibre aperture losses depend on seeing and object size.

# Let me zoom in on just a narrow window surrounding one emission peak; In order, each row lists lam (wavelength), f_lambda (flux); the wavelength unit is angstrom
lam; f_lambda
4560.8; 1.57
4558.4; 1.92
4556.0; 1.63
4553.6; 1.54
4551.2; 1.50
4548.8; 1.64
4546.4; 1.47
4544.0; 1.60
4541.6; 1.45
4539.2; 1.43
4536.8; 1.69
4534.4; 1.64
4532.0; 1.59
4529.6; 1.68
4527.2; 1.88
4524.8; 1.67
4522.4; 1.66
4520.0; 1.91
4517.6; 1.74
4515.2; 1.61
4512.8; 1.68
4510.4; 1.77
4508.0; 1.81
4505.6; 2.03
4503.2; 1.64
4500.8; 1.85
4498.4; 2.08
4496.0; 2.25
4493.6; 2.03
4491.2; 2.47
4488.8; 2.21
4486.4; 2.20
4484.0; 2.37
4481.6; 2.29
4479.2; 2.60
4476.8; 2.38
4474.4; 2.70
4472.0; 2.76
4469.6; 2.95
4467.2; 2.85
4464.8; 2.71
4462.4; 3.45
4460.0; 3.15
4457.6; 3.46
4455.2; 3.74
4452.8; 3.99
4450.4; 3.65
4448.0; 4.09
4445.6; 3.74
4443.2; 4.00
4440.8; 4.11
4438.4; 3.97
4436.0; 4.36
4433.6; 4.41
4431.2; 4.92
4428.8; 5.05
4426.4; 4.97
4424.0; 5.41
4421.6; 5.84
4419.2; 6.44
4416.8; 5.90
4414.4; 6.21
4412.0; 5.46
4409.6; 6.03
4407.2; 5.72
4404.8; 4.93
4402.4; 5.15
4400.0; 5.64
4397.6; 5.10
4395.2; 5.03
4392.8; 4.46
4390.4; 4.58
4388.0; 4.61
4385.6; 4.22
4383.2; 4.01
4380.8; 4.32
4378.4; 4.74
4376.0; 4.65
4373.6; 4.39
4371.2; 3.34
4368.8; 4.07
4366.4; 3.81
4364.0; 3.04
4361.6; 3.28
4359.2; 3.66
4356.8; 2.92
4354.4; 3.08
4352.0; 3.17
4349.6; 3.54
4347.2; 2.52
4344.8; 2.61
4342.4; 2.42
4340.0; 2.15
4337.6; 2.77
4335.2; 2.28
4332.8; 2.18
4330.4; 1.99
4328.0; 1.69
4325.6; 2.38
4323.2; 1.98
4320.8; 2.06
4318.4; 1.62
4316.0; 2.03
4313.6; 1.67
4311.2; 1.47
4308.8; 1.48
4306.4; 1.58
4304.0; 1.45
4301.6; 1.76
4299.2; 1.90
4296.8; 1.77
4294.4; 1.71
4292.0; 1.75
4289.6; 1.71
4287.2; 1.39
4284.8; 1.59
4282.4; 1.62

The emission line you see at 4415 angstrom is C IV 1549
